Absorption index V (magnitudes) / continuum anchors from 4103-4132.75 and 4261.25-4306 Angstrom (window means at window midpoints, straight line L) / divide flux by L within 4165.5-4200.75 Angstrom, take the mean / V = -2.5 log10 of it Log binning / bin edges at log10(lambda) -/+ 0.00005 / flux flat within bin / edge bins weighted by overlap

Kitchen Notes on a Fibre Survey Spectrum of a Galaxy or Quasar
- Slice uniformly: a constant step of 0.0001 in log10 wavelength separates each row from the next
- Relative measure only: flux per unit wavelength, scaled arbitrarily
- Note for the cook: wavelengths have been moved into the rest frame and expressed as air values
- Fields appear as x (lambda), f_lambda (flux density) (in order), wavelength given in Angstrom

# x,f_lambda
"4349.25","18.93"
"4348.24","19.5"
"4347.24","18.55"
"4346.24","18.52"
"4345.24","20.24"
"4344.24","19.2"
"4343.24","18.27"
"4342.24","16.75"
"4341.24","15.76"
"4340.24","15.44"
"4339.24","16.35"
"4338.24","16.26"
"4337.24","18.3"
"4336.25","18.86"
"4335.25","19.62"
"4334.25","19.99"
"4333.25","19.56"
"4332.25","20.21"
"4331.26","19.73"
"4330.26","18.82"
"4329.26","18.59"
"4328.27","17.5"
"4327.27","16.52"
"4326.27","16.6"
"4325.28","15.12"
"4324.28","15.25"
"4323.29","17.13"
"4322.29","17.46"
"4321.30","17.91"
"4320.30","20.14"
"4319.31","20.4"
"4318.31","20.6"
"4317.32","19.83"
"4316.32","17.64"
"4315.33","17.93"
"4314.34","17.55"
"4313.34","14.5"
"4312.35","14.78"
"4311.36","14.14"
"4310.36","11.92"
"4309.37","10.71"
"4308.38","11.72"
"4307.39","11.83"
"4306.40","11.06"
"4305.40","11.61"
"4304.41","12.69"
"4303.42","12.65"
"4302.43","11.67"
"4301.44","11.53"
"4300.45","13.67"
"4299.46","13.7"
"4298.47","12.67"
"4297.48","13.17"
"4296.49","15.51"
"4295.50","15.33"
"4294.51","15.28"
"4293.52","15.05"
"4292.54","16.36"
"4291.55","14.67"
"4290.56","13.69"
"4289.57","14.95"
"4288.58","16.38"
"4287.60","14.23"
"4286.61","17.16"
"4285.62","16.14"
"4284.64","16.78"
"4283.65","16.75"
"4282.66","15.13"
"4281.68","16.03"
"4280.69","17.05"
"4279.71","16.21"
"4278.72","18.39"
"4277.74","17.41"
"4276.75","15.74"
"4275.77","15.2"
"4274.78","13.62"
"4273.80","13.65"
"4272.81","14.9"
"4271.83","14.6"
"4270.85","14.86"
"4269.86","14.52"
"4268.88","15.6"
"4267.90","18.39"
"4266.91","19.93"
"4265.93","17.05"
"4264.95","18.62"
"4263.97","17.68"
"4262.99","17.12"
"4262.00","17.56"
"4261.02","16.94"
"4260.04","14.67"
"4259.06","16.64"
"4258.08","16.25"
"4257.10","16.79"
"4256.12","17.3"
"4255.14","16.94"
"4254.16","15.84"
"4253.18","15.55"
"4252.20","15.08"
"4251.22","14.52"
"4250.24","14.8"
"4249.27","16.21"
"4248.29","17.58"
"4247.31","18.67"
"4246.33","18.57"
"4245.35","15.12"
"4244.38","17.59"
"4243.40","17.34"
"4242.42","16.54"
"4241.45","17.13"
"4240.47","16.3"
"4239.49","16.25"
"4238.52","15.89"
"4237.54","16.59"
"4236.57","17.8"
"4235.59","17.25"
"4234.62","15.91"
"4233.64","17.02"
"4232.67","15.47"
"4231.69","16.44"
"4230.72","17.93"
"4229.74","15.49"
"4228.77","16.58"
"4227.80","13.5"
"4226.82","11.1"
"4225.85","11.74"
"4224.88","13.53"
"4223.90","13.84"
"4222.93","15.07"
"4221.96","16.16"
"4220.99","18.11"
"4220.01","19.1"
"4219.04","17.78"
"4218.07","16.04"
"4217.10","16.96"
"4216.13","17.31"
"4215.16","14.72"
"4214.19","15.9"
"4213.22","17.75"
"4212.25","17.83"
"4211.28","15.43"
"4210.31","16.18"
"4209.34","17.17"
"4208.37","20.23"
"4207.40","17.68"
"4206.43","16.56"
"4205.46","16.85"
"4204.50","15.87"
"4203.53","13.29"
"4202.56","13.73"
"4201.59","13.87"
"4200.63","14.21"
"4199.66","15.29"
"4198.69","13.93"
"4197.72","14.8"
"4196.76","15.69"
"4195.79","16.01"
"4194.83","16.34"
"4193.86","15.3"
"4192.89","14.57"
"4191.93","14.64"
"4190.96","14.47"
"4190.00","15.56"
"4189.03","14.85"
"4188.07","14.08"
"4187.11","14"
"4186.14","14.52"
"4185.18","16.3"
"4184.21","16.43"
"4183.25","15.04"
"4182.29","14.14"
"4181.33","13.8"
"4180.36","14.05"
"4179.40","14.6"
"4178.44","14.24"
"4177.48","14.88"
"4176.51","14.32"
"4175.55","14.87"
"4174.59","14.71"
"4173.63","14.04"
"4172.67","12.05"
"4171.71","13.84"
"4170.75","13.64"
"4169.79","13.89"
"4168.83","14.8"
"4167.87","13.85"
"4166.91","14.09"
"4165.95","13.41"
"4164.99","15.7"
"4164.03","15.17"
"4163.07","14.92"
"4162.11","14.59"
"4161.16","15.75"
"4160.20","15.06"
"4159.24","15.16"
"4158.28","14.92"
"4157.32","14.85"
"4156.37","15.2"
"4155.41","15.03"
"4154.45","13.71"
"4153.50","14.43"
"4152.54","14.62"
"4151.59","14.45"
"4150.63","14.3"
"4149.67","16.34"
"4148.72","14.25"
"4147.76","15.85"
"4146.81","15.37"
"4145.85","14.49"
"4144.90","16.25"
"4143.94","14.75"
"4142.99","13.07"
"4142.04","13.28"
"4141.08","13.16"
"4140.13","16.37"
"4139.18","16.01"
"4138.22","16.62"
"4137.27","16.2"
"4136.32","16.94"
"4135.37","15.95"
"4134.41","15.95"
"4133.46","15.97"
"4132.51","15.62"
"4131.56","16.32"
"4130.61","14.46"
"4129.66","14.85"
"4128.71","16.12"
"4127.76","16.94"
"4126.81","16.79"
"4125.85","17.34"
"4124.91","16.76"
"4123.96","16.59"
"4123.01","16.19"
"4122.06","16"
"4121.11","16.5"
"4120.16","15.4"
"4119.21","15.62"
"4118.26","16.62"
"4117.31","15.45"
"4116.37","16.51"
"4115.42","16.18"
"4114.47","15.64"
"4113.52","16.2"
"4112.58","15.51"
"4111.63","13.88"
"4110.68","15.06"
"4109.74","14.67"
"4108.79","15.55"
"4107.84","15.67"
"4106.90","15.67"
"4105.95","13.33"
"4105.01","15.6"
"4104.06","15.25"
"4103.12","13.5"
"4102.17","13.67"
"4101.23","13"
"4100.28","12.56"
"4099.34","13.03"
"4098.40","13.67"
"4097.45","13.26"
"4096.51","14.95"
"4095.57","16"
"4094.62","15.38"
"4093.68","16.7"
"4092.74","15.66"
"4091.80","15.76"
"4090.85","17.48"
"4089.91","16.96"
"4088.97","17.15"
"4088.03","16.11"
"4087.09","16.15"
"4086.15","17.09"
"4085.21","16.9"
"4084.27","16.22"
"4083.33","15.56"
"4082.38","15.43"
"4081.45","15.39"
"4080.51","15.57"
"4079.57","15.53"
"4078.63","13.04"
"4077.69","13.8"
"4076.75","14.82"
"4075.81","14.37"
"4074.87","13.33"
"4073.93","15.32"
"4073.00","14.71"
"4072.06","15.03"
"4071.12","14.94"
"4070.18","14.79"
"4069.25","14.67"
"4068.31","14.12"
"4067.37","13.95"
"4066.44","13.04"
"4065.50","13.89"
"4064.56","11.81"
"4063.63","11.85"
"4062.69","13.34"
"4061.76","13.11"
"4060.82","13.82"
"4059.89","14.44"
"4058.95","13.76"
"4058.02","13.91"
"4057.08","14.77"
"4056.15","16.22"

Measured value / 0.07 mag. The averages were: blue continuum 15.7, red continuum 15.3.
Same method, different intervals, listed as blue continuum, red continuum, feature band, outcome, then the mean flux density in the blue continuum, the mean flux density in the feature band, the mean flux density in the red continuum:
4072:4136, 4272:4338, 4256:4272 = -0.07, 15.4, 16.8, 15.9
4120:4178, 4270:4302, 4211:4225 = -0.09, 15.1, 16.5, 15.2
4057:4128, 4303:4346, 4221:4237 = 0.04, 15.1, 15.4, 16.7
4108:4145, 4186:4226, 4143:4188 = 0.08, 15.7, 14.6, 15.7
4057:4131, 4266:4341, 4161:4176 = 0.08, 15.1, 14.3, 15.9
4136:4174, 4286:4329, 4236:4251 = -0.12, 14.8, 16.8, 15.1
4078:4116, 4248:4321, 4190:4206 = 0.03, 15.2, 15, 15.5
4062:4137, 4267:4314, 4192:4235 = -0.07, 15.2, 15.8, 14.6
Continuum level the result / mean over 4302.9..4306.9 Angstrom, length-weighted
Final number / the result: 12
